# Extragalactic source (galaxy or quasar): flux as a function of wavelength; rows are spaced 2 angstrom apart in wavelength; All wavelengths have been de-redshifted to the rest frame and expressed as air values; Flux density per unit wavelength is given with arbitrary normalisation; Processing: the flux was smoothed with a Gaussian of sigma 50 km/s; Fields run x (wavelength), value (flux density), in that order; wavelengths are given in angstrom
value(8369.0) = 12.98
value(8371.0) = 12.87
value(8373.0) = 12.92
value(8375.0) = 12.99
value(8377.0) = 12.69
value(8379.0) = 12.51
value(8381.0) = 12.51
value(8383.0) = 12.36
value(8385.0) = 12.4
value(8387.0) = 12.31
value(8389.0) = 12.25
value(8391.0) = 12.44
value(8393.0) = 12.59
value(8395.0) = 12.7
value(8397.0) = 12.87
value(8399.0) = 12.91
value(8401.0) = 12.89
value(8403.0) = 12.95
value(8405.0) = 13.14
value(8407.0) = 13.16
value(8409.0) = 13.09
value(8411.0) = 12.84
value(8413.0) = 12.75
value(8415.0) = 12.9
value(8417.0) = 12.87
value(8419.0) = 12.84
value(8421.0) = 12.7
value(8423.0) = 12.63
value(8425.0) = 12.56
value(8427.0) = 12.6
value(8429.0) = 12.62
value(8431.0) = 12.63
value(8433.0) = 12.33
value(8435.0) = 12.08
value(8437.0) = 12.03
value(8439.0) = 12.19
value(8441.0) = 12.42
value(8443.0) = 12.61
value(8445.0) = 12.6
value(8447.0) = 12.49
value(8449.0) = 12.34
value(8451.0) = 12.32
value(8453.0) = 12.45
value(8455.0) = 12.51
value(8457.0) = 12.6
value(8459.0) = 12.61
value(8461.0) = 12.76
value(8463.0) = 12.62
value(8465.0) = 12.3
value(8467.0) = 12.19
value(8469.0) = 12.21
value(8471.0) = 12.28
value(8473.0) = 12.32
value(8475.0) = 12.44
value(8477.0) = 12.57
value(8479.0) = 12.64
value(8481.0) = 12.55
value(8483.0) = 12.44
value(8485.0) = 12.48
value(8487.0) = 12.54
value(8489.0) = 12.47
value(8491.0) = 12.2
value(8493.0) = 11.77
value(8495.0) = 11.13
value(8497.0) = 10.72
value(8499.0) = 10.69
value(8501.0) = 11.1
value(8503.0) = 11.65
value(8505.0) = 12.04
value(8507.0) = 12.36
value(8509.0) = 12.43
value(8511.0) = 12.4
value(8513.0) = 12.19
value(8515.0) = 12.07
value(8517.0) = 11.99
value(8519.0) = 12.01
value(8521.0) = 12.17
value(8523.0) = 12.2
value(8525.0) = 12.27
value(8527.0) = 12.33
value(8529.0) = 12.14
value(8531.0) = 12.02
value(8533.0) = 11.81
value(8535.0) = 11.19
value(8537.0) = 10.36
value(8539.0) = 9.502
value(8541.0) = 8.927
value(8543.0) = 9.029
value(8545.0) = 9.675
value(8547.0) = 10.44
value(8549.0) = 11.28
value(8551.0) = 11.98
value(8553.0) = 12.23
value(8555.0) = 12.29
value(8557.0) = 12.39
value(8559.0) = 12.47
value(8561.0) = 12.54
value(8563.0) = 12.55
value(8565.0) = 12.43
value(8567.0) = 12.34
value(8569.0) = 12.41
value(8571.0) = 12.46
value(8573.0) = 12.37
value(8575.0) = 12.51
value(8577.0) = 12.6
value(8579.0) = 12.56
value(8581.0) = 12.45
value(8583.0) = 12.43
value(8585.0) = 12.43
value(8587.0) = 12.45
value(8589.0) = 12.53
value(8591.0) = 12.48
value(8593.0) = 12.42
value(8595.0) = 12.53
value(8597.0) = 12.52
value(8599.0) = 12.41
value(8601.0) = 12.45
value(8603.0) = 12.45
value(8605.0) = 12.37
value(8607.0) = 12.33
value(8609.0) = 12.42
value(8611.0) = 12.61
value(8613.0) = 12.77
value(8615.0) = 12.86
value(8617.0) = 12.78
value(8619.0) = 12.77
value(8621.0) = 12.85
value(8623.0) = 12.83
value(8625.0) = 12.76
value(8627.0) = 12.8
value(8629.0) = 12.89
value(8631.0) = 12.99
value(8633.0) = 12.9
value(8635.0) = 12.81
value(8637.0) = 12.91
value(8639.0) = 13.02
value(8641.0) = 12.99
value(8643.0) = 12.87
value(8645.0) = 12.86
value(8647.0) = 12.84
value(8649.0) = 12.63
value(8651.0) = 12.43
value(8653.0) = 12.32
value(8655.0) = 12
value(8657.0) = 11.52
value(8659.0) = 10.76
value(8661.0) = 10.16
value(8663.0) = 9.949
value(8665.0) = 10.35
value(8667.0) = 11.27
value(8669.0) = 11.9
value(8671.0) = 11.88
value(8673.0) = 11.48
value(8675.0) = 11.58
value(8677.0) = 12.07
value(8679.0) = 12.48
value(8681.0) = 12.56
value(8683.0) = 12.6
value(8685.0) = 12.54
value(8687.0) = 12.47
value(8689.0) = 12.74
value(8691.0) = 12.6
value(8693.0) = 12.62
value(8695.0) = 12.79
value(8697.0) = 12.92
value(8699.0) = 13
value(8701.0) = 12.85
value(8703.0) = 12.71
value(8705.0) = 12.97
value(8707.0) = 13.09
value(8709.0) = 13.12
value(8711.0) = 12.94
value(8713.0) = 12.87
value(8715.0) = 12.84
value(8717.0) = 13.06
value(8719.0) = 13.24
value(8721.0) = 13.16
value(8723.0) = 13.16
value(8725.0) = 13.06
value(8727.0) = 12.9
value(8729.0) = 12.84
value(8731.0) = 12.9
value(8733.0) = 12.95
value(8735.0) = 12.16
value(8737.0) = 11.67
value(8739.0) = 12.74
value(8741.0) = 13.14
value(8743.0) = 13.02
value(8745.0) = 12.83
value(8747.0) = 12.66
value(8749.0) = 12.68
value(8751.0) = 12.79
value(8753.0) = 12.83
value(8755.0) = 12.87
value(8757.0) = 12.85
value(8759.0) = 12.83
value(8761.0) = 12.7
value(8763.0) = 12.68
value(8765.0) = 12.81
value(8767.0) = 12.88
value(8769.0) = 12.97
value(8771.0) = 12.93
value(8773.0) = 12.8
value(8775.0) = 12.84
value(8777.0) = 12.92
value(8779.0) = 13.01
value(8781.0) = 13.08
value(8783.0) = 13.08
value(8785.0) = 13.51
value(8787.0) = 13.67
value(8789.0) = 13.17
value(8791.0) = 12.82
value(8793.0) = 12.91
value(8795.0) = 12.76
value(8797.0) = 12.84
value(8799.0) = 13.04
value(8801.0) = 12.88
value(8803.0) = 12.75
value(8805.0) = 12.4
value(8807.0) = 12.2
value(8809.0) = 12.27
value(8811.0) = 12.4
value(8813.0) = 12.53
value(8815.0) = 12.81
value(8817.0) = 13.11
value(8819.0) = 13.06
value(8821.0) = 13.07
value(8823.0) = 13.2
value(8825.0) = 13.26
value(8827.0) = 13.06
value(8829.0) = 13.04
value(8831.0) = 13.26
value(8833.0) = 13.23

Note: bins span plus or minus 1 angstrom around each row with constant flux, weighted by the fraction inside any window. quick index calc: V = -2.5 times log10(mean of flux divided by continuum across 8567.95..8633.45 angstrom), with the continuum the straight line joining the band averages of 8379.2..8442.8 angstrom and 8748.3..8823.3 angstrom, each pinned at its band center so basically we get 0.014 mag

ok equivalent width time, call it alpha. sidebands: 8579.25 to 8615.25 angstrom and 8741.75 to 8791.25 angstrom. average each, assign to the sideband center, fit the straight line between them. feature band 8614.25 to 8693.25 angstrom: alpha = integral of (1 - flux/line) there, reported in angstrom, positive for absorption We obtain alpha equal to 2.2 angstrom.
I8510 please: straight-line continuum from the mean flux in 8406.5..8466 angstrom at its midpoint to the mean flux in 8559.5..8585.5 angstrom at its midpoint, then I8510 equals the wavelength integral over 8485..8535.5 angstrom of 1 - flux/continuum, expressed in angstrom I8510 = 2.4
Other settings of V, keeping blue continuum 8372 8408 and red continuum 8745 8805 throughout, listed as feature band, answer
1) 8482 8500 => 0.08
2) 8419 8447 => 0.02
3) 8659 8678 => 0.15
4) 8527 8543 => 0.18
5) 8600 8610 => 0.04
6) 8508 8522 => 0.05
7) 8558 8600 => 0.03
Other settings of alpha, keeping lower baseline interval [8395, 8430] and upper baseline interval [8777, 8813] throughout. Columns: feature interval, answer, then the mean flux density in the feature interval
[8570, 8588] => 0.5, 12.5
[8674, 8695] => 0.7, 12.4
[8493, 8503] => 1.4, 11.1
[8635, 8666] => 2.1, 12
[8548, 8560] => 0.7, 12.1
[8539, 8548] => 2.3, 9.52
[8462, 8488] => 0.8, 12.4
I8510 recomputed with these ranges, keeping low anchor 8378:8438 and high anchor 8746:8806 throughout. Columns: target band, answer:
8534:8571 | 4.01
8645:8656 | 0.28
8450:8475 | 0.50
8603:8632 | 0.19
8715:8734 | -0.23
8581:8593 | 0.29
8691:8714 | -0.07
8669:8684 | 0.88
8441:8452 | 0.18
